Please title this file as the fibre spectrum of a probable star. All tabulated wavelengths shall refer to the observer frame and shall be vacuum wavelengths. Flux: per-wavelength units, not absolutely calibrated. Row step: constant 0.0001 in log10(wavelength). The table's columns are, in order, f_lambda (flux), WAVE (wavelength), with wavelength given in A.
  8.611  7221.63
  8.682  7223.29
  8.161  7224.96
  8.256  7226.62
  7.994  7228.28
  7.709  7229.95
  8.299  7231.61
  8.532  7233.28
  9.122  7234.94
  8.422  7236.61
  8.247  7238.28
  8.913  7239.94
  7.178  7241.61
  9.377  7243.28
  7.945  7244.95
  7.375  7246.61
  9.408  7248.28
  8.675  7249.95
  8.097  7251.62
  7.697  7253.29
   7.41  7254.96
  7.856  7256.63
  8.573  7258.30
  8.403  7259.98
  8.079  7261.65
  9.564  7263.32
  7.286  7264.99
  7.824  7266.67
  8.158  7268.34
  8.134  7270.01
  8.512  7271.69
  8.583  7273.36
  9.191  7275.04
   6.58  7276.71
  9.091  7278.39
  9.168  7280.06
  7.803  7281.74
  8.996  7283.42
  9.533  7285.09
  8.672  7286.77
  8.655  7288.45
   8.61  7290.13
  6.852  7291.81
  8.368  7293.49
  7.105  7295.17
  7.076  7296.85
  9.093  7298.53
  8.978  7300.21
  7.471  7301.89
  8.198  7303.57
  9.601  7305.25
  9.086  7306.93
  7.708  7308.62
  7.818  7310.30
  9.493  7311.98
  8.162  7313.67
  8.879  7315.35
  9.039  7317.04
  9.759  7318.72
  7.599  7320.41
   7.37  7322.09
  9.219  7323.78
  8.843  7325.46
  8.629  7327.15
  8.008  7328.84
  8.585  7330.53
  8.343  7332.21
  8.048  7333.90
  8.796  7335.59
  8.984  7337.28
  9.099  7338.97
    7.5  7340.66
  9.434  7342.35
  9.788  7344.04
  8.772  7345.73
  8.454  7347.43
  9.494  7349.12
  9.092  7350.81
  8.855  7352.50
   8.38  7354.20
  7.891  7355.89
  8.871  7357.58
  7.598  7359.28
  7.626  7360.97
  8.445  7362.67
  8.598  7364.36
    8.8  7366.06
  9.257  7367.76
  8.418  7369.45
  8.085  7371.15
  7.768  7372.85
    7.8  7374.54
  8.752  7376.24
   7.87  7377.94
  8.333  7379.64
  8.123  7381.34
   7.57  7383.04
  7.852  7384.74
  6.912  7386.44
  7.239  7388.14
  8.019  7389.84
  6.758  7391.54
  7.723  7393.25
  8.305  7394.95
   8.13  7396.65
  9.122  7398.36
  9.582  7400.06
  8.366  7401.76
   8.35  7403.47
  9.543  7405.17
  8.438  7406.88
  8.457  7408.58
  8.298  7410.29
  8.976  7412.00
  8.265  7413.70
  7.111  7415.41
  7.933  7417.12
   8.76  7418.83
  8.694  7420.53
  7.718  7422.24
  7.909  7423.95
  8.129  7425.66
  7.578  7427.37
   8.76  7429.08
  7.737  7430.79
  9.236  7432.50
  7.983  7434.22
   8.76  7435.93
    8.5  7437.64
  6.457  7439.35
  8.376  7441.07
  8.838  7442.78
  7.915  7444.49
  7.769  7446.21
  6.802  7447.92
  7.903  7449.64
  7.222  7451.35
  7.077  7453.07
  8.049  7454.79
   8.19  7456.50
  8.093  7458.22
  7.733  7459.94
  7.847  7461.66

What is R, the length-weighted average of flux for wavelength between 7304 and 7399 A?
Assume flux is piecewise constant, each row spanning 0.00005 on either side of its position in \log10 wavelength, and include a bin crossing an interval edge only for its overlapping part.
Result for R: 8.4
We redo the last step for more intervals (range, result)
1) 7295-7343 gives 8.5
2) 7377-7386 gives 7.91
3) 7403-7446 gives 8.26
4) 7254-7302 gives 8.27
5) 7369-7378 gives 8.12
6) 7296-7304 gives 8.16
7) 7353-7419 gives 8.21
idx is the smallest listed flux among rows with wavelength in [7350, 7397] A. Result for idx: 6.758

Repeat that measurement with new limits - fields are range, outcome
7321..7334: 7.37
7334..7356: 7.5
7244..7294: 6.58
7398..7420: 7.111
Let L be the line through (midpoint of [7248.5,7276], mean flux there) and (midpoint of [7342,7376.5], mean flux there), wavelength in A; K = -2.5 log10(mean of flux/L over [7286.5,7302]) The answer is 0.04 mag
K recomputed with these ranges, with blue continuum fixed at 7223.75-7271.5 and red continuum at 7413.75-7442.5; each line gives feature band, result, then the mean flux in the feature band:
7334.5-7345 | -0.09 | 8.91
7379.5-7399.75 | 0.04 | 7.87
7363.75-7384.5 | -0.01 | 8.26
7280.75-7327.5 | -0.03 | 8.45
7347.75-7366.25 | -0.04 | 8.5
